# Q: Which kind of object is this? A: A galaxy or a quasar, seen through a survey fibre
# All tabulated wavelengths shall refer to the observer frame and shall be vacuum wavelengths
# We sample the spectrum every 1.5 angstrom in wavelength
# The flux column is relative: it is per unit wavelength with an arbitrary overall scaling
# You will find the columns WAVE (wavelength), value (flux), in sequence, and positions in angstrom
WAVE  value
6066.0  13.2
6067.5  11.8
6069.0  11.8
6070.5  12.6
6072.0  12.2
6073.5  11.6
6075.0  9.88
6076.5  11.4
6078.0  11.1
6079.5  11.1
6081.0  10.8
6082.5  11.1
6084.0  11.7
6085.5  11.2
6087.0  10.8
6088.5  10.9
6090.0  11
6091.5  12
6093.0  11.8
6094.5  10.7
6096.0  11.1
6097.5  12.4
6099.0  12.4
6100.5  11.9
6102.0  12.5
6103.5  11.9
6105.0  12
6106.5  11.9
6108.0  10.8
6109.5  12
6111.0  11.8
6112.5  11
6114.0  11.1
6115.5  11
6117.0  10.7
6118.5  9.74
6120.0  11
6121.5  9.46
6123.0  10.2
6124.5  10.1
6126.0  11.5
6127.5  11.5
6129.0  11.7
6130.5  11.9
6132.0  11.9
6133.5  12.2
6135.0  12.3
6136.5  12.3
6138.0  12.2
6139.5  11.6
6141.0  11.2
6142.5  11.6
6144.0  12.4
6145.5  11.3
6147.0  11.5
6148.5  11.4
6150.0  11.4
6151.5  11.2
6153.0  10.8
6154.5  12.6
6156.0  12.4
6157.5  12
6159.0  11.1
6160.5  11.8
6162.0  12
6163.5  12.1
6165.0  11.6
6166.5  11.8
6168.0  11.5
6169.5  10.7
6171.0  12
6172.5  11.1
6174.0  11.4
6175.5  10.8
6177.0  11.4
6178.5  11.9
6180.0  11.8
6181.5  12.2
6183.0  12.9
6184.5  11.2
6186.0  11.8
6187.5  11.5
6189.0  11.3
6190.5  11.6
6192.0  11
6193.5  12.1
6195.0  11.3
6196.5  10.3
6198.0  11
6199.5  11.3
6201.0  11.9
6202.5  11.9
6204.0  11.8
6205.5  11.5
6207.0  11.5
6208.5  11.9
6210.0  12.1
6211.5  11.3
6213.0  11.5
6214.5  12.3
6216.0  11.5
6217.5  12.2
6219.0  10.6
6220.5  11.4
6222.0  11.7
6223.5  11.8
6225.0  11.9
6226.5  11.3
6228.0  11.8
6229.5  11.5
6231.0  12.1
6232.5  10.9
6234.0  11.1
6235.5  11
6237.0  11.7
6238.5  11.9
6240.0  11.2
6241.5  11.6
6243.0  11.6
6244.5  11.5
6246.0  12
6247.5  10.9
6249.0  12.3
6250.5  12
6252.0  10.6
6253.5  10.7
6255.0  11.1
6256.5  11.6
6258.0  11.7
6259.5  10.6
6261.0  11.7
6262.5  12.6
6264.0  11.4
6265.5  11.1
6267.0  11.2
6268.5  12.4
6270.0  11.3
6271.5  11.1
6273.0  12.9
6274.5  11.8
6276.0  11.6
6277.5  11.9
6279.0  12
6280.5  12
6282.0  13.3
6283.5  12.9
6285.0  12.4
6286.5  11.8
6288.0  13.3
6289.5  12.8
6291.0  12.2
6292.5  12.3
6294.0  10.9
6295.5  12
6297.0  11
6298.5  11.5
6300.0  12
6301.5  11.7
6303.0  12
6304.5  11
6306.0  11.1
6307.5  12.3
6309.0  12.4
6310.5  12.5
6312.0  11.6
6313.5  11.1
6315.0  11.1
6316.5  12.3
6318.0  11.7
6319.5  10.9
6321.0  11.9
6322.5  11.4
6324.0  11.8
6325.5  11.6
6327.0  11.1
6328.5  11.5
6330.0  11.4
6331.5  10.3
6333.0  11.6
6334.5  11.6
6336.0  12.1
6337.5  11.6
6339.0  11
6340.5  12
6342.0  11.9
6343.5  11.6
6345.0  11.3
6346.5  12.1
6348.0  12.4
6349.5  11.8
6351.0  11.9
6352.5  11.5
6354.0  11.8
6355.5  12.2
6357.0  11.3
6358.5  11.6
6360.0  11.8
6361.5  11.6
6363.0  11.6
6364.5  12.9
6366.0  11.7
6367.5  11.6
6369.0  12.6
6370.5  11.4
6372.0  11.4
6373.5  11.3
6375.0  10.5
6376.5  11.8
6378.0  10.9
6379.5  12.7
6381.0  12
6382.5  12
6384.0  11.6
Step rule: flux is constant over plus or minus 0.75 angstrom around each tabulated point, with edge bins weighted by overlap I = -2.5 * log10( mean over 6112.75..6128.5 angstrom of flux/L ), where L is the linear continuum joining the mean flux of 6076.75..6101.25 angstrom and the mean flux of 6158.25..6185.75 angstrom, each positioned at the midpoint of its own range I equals 0.08 mag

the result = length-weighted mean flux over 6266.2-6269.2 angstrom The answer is 11.8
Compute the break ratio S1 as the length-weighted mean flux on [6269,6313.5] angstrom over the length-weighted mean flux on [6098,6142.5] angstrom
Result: 1.0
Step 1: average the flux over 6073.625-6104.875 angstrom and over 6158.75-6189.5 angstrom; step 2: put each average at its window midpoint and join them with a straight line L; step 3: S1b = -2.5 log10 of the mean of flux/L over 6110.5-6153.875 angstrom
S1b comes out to 0.02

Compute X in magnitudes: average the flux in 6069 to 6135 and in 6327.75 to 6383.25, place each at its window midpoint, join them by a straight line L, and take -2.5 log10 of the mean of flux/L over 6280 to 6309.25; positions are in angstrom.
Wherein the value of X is -0.04 mag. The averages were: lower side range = 11.4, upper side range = 11.7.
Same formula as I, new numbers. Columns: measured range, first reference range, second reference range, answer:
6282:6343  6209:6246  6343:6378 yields -0.01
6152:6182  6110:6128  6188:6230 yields -0.04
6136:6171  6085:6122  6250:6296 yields -0.02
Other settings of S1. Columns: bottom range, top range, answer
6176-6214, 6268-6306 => 1.03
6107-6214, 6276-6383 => 1.02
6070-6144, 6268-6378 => 1.03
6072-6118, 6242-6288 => 1.03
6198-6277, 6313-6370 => 1.01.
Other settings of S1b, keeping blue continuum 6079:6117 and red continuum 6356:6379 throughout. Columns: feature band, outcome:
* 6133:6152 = -0.02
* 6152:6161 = -0.03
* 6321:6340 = 0.01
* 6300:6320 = -0.01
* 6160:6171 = -0.02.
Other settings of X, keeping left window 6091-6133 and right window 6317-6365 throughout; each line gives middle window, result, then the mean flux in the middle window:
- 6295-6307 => 0.00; 11.5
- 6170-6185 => -0.02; 11.7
